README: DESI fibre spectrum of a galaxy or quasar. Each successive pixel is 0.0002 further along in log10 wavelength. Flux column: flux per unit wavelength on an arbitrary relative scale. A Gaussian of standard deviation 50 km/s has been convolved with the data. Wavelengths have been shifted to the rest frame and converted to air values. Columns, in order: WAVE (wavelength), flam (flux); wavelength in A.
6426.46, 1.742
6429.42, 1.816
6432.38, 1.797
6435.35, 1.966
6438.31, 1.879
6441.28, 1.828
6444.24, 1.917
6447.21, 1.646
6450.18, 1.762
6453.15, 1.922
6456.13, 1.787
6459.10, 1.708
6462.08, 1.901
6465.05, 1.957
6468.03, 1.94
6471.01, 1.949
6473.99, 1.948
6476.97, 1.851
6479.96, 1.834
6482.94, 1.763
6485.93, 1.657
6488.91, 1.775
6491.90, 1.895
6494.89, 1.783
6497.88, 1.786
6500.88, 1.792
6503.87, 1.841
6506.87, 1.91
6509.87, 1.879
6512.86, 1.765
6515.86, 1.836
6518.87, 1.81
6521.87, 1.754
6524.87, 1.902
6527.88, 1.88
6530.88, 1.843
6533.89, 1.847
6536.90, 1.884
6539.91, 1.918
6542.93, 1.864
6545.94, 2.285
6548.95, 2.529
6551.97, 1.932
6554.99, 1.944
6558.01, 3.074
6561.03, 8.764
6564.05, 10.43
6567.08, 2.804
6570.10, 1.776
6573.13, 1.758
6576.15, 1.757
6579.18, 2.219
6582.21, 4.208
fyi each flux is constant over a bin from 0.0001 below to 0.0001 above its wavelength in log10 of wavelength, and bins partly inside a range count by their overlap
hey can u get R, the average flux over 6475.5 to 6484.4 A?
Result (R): 1.82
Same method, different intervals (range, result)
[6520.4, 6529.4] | 1.85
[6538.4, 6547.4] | 2.02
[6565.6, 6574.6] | 2.11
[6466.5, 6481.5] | 1.9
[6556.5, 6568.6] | 6.26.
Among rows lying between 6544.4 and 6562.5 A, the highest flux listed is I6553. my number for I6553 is 8.764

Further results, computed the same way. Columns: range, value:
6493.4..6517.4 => 1.91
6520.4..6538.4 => 1.902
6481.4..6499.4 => 1.895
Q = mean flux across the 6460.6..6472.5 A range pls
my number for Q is 1.94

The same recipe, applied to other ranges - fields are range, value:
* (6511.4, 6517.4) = 1.8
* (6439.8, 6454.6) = 1.82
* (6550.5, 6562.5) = 3.92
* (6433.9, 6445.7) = 1.9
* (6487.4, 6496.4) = 1.82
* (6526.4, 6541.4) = 1.88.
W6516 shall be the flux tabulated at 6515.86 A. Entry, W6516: 1.836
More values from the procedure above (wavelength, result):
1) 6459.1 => 1.708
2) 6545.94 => 2.285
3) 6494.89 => 1.783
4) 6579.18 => 2.219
